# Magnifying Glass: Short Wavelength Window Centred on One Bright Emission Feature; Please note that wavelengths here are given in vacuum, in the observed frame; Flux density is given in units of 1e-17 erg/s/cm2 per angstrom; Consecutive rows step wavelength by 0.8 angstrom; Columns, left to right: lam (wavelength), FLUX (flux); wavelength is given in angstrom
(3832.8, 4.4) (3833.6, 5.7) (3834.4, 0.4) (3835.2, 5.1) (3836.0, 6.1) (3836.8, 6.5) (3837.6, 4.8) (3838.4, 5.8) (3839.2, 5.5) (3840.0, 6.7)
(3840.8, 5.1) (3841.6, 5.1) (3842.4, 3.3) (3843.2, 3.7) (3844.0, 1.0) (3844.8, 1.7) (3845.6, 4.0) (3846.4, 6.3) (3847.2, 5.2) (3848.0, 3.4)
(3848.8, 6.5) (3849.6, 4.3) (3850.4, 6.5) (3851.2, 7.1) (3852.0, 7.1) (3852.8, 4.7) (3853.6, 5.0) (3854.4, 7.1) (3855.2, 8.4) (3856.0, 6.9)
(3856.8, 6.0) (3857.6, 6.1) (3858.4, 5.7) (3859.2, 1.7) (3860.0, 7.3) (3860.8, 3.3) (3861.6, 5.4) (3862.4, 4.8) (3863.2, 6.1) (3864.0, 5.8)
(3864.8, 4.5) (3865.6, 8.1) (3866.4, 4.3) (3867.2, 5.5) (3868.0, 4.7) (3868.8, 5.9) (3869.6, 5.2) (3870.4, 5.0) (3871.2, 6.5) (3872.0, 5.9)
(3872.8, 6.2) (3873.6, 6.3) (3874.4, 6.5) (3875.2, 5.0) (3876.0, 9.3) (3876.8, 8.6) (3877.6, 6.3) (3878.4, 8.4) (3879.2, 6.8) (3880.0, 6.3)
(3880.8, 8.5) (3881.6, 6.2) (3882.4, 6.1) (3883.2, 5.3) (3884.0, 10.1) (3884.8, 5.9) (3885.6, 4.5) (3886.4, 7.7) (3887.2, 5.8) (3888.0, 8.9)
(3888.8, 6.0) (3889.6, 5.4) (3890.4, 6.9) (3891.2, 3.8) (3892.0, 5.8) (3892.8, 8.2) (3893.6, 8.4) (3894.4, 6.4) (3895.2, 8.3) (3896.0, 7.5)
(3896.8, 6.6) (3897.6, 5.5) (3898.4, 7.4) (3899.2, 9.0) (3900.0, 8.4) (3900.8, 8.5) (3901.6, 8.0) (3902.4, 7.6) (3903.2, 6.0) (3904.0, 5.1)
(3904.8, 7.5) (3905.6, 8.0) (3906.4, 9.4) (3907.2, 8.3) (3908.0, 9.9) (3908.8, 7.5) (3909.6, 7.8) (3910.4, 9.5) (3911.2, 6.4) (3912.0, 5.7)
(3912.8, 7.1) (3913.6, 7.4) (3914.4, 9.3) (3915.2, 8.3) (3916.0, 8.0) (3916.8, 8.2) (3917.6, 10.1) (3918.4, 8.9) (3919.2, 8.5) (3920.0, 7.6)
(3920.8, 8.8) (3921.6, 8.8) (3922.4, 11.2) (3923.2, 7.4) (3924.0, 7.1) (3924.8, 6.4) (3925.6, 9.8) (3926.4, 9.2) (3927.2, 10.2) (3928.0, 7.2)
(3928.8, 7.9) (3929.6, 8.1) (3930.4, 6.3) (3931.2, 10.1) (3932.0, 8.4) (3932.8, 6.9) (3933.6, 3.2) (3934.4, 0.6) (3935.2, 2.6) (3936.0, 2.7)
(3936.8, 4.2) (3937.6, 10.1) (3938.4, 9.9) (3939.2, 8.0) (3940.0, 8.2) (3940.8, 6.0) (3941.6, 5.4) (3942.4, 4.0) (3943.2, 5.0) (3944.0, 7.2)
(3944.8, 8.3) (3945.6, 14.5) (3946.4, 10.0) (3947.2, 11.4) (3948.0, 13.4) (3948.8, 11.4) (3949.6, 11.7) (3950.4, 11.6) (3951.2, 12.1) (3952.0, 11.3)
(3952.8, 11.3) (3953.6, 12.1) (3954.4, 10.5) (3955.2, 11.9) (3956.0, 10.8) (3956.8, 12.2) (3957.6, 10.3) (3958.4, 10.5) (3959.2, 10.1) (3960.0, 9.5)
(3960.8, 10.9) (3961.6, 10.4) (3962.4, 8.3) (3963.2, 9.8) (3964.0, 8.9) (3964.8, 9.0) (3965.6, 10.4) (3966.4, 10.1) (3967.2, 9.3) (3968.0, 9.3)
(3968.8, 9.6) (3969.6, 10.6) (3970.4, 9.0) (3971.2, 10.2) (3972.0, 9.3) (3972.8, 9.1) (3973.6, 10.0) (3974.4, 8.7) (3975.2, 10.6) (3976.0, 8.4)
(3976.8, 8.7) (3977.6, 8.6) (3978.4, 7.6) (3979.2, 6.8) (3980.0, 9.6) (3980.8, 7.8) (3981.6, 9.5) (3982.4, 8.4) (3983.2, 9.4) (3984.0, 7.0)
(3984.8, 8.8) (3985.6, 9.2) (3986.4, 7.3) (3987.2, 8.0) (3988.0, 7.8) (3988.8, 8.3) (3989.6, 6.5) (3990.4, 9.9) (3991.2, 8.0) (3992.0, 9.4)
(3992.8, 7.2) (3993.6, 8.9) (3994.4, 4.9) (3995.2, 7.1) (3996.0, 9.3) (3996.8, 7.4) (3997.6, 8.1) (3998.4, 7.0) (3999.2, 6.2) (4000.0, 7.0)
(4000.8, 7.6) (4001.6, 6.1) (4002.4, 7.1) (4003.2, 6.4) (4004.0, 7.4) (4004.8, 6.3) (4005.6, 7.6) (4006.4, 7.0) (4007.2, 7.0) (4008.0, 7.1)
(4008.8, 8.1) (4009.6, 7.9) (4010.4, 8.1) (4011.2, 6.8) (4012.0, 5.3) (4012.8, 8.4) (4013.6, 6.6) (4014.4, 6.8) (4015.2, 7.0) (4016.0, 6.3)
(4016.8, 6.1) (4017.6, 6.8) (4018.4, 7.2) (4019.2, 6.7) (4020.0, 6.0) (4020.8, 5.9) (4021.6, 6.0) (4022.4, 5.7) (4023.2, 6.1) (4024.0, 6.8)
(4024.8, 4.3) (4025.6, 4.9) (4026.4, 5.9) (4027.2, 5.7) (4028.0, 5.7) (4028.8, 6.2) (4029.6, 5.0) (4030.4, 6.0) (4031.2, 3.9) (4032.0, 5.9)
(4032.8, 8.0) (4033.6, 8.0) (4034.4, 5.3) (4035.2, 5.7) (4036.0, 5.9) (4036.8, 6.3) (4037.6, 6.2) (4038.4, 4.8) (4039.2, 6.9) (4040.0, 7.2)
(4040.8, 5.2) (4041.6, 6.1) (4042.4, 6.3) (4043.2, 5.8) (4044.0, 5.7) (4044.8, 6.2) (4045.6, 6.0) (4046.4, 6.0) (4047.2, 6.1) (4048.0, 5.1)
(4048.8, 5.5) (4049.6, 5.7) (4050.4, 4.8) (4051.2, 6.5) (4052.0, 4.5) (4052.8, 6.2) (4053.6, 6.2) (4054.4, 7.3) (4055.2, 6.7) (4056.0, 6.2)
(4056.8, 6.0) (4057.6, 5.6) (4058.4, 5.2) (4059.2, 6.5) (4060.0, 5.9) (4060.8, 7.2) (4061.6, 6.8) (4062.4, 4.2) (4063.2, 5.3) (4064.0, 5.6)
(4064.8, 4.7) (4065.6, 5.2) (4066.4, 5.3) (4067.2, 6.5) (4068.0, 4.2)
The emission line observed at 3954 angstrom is C IV 1549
